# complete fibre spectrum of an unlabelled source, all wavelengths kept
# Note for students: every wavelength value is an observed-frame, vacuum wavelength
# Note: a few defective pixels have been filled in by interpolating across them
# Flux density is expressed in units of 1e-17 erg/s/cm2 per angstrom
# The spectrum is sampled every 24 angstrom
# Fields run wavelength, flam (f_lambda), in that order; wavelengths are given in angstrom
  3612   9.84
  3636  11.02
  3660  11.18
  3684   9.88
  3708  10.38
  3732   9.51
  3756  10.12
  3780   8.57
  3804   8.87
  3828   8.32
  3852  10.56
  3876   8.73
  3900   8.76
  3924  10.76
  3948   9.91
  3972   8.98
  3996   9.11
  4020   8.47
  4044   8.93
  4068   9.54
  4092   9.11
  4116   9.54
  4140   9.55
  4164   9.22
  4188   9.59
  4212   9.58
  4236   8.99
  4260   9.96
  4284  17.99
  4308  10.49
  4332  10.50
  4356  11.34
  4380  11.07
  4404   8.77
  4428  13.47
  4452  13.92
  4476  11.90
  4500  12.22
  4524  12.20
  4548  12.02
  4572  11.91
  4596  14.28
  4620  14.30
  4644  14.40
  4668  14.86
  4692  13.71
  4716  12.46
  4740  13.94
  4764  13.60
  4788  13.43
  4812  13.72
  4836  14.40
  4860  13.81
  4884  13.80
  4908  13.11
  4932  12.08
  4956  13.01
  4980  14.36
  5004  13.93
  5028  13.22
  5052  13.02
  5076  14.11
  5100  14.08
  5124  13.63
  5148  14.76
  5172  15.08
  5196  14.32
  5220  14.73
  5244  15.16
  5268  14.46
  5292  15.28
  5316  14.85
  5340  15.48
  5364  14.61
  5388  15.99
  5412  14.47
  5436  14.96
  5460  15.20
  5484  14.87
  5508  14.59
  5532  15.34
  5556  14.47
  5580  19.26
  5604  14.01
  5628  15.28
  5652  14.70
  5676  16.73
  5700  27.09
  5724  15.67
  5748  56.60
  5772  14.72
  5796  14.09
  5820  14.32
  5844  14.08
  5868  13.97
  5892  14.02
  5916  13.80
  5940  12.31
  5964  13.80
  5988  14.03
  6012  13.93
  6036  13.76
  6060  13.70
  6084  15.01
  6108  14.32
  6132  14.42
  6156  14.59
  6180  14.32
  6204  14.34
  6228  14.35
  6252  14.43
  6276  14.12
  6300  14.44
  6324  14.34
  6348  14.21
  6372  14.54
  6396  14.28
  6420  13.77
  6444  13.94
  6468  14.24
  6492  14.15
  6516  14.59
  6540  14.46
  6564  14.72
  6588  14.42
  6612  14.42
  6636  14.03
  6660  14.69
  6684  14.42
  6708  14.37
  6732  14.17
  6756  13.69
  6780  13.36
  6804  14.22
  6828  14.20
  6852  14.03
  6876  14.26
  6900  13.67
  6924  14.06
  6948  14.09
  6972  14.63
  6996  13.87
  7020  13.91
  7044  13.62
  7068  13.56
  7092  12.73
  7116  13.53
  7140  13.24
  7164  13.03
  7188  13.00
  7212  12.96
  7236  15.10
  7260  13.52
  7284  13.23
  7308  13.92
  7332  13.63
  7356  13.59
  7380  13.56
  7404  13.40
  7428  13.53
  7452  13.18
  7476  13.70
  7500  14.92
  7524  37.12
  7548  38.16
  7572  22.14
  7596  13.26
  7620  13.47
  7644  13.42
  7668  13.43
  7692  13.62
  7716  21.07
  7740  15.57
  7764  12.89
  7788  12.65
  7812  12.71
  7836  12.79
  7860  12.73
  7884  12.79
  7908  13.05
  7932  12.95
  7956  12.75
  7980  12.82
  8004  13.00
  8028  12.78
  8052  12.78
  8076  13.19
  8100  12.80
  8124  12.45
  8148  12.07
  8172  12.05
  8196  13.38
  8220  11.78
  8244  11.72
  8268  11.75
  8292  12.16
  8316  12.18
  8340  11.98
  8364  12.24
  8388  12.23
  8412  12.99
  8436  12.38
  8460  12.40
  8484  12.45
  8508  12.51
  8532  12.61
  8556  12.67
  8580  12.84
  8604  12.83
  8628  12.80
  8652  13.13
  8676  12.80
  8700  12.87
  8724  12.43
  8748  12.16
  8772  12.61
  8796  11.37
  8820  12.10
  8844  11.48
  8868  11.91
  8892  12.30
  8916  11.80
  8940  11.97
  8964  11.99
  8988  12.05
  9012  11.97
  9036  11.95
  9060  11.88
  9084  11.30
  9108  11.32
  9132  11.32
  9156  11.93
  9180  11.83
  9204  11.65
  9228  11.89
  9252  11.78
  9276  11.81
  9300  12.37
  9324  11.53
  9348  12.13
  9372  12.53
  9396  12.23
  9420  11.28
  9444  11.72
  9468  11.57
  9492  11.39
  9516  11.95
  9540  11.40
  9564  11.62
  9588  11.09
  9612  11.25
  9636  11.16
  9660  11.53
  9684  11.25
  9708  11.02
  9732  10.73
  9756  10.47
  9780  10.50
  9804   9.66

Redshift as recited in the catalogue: 0.148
